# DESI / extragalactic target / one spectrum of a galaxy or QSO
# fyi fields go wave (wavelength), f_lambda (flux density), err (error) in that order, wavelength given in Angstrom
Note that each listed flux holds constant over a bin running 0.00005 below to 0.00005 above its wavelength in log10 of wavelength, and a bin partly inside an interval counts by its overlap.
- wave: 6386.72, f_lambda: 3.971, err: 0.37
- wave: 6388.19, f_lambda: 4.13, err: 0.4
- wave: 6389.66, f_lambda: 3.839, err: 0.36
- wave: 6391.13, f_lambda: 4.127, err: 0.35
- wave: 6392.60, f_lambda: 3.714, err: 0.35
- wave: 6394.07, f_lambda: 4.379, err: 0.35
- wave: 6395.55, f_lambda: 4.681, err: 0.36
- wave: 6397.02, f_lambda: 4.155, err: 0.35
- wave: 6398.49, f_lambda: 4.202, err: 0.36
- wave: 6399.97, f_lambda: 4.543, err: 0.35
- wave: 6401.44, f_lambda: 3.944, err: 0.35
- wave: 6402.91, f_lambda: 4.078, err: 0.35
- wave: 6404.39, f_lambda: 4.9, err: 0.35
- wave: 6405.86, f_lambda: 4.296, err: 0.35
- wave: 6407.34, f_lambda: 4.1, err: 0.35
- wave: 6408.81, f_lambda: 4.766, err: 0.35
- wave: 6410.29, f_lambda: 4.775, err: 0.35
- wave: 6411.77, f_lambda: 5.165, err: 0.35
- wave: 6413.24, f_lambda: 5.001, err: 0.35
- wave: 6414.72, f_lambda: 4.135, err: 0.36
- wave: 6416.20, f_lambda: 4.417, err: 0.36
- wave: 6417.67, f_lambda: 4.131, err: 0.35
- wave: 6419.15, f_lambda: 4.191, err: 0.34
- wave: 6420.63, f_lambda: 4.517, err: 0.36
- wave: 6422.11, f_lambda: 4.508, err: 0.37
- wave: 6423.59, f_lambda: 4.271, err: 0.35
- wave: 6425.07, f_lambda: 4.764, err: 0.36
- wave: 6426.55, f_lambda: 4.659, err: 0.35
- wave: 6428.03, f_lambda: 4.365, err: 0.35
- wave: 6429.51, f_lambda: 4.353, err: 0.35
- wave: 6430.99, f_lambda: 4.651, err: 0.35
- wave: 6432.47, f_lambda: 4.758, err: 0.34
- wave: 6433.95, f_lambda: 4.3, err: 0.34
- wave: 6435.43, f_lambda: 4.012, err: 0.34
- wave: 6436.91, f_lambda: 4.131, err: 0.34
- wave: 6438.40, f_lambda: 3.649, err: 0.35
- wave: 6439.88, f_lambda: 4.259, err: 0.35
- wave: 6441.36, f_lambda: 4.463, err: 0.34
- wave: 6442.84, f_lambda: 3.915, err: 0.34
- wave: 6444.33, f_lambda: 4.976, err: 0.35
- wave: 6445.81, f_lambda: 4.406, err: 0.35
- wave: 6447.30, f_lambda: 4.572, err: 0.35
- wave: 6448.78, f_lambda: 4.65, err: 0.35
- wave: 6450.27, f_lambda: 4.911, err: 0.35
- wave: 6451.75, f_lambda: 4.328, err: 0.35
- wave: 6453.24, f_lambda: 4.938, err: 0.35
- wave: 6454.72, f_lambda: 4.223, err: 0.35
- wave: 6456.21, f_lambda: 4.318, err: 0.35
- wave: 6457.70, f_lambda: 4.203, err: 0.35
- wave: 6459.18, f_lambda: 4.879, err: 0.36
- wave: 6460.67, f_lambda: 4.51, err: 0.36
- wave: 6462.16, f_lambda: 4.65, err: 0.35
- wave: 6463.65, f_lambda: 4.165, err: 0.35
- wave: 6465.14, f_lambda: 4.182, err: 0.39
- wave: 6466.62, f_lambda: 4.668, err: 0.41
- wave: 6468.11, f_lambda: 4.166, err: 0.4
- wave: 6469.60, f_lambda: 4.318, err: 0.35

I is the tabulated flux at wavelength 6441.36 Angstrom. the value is 4.463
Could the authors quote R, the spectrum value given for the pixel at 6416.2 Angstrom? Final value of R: 4.417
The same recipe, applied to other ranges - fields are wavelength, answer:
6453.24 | 4.938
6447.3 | 4.572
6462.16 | 4.65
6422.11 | 4.508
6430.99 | 4.651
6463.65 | 4.165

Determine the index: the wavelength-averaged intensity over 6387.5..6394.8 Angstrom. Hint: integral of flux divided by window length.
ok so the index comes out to 4.04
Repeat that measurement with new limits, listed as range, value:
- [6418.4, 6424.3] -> 4.37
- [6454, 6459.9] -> 4.4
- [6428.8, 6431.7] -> 4.5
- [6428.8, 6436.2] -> 4.42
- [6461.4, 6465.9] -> 4.34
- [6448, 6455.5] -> 4.61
